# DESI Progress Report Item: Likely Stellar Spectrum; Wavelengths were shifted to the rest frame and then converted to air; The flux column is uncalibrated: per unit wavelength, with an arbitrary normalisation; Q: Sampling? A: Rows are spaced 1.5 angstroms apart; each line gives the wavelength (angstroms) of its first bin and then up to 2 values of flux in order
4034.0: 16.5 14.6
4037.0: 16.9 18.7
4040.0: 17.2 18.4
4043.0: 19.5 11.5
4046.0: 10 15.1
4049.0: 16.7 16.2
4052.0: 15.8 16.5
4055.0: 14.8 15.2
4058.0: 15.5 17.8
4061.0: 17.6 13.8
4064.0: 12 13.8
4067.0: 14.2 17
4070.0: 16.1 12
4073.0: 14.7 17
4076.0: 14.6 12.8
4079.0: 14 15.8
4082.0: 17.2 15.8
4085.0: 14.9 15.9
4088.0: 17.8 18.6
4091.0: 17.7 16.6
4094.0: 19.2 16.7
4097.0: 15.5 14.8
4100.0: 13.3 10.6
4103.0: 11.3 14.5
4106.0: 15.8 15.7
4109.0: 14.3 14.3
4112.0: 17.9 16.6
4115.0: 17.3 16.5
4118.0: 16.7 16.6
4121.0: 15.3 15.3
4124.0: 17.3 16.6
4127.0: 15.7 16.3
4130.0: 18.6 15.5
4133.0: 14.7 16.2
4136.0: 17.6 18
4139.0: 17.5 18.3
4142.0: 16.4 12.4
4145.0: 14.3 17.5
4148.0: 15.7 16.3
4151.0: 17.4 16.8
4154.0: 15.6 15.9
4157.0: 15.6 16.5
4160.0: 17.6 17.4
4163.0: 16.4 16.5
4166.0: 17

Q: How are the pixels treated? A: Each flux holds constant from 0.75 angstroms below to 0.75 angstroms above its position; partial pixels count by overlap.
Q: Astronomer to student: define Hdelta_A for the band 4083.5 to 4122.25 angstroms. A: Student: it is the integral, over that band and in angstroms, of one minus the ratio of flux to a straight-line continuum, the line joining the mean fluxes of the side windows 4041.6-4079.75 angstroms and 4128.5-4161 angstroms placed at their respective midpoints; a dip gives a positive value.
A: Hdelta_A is -0.1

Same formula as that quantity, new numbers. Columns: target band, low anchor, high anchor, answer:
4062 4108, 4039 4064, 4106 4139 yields 2.36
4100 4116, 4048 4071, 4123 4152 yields 1.29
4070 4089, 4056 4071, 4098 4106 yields -1.26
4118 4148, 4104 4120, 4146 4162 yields -0.05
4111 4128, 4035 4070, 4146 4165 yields -0.29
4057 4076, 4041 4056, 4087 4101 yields 0.90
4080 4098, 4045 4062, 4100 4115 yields -2.26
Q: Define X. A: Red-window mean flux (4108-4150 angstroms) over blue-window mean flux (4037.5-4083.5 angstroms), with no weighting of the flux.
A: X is 1.1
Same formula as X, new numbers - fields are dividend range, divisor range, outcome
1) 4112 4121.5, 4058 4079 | 1.12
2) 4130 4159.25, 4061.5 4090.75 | 1.07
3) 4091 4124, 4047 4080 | 1.03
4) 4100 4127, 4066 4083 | 1.02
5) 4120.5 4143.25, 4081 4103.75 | 1.05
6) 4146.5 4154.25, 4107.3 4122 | 1.02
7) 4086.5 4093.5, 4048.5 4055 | 1.09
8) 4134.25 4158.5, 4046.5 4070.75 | 1.06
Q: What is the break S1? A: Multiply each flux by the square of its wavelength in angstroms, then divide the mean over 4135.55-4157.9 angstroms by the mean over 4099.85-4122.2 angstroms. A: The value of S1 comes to 1.1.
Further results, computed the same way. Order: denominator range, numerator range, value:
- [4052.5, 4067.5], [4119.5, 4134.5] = 1.10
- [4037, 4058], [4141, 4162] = 1.07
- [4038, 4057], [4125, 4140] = 1.10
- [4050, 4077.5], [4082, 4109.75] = 1.04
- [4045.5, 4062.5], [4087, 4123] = 1.04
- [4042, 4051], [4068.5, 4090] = 1.06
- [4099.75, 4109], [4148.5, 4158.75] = 1.22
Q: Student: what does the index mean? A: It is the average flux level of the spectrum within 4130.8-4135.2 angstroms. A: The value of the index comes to 15.5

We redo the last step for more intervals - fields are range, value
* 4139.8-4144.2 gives 15.7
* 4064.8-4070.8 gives 15.3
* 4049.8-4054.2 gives 16.2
